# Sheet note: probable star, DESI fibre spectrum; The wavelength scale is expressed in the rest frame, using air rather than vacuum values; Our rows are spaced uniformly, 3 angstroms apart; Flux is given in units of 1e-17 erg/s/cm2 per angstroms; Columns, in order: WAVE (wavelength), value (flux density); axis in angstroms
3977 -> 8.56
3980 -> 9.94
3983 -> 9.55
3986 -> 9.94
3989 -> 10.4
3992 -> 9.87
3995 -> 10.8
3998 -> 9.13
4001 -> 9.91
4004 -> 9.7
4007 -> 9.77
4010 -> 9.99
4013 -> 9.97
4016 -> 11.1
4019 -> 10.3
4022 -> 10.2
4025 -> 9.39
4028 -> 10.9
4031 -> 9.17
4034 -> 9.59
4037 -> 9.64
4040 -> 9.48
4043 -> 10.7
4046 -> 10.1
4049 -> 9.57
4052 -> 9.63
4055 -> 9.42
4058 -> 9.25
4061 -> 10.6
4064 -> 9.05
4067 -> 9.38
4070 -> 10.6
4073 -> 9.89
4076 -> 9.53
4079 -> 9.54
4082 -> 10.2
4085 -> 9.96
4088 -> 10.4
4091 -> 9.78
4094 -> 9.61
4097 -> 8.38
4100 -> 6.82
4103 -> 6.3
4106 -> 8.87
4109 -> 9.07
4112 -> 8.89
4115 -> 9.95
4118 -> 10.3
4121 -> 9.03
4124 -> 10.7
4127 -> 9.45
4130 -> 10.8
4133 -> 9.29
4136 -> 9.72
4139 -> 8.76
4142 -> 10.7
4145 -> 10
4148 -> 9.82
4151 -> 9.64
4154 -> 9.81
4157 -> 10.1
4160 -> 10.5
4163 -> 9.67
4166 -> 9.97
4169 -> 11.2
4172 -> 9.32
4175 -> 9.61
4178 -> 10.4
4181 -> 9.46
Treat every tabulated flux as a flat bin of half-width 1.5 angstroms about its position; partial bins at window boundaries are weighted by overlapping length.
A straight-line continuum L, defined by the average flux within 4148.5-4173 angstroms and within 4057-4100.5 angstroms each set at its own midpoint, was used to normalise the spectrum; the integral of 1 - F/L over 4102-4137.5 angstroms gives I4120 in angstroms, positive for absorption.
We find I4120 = 1.49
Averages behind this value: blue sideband 9.6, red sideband 10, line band 9.41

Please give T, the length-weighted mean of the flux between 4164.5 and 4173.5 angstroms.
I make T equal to 10.2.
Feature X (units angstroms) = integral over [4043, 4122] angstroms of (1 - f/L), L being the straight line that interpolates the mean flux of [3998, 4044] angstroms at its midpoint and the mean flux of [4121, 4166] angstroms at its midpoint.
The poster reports 4.0 angstroms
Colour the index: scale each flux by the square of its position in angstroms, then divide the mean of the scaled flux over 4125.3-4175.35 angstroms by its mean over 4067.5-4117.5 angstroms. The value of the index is 1.10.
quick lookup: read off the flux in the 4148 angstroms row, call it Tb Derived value 9.82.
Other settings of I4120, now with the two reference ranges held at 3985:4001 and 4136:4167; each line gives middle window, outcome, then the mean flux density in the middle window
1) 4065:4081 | 0.3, 9.78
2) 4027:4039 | 0.3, 9.77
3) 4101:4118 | 2.1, 8.71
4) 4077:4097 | 0.3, 9.79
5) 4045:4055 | 0.3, 9.7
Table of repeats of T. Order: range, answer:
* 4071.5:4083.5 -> 9.79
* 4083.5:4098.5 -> 9.63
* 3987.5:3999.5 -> 10.1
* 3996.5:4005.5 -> 9.58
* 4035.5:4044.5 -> 9.94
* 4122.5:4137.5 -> 9.99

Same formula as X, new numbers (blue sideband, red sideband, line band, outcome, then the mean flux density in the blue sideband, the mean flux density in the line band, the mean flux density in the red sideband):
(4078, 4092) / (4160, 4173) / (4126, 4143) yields 0.5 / 10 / 9.77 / 10.1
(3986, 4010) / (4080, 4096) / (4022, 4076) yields 0.8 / 9.94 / 9.79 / 9.93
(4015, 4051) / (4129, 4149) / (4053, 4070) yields 0.5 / 9.99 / 9.64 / 9.85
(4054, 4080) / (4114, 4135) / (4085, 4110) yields 2.8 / 9.7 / 8.72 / 9.93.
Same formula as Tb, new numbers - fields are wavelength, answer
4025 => 9.39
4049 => 9.57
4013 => 9.97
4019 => 10.3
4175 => 9.61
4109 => 9.07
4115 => 9.95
